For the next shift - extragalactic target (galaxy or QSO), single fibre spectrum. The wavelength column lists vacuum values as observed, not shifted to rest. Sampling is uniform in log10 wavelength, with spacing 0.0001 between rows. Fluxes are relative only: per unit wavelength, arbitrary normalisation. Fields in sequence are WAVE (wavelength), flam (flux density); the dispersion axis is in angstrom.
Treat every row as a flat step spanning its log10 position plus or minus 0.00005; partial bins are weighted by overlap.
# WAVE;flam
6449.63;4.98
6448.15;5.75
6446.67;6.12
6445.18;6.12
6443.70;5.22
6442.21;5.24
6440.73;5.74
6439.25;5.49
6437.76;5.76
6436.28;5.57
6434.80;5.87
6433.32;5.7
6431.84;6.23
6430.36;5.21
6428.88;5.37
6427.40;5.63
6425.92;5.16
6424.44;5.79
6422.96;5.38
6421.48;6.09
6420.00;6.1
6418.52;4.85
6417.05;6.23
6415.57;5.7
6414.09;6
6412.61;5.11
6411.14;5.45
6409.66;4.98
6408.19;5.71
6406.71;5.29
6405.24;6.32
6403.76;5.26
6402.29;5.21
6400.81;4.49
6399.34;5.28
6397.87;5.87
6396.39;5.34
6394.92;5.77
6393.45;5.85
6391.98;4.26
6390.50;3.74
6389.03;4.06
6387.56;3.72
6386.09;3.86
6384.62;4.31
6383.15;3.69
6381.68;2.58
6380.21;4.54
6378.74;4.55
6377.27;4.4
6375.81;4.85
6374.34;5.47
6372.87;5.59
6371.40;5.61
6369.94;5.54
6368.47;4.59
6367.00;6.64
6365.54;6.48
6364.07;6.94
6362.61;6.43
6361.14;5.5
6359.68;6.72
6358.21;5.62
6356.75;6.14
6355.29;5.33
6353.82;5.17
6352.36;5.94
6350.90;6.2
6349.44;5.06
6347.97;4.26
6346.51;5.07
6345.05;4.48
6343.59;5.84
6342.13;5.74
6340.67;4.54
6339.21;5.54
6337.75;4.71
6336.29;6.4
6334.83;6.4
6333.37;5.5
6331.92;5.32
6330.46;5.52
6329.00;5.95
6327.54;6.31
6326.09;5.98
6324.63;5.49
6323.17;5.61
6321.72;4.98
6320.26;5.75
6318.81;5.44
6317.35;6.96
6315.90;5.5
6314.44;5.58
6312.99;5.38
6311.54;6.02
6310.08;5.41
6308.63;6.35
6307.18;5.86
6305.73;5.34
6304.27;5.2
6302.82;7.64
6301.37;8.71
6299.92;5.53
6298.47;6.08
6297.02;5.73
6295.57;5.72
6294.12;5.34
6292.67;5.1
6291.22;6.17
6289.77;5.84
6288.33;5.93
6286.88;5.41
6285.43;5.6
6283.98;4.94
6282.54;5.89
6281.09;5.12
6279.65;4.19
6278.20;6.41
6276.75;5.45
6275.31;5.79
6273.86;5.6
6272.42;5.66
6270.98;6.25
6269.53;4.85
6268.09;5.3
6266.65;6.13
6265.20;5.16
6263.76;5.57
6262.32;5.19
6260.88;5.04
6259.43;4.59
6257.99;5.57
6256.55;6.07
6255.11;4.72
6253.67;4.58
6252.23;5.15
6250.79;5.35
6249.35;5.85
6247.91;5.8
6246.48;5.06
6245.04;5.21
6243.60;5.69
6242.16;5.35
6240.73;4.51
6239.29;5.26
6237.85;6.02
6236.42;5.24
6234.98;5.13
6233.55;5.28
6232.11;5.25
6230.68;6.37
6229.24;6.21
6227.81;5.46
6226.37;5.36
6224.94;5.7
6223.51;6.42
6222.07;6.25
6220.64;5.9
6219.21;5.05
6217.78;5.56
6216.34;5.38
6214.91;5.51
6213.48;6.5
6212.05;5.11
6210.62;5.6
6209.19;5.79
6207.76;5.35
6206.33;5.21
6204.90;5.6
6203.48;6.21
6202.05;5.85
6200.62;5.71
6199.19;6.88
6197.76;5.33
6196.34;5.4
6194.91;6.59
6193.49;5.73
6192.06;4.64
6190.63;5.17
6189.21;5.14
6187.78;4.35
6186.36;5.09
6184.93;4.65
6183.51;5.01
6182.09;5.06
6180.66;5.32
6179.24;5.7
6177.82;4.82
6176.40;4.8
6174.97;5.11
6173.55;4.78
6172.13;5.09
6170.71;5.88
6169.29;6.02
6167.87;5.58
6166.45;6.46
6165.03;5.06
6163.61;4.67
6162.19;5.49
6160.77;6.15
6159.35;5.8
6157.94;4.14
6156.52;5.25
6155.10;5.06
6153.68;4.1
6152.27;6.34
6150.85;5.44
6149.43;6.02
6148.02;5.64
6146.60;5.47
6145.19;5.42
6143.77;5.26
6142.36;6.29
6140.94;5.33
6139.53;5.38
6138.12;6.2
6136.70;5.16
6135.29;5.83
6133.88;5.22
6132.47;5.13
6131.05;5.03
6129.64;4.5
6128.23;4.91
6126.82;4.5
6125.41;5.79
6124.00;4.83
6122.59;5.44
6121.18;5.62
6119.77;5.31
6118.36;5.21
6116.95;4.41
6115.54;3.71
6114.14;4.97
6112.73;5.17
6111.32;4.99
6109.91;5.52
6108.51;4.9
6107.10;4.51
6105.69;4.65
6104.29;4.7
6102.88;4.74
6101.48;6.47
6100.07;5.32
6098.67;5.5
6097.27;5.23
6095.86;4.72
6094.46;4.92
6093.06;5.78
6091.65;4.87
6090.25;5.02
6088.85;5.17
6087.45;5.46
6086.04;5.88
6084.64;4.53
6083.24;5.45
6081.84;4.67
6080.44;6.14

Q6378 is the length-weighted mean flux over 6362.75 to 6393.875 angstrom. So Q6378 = 4.84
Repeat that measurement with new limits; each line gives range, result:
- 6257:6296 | 5.48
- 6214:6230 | 5.72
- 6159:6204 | 5.42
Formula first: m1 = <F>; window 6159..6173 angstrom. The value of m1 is 5.61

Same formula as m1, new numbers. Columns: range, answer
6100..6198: 5.24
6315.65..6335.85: 5.78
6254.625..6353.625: 5.62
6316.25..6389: 5.36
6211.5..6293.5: 5.49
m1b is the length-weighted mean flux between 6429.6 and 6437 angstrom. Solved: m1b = 5.72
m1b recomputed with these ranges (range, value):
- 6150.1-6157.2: 5.24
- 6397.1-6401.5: 5.22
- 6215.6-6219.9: 5.33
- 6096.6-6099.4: 5.38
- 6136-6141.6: 5.52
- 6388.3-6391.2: 3.9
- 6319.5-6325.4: 5.46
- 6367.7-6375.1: 5.36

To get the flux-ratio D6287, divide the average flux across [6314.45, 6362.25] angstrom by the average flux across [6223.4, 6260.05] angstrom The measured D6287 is 1.03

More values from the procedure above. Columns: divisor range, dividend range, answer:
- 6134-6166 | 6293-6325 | 1.08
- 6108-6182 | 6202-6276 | 1.04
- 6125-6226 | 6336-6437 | 0.98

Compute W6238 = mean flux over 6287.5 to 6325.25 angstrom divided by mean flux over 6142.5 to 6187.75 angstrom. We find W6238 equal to 1.11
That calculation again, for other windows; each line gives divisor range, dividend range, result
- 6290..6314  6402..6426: 0.94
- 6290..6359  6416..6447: 0.99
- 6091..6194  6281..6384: 1.07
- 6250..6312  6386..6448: 0.96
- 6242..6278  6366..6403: 0.89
